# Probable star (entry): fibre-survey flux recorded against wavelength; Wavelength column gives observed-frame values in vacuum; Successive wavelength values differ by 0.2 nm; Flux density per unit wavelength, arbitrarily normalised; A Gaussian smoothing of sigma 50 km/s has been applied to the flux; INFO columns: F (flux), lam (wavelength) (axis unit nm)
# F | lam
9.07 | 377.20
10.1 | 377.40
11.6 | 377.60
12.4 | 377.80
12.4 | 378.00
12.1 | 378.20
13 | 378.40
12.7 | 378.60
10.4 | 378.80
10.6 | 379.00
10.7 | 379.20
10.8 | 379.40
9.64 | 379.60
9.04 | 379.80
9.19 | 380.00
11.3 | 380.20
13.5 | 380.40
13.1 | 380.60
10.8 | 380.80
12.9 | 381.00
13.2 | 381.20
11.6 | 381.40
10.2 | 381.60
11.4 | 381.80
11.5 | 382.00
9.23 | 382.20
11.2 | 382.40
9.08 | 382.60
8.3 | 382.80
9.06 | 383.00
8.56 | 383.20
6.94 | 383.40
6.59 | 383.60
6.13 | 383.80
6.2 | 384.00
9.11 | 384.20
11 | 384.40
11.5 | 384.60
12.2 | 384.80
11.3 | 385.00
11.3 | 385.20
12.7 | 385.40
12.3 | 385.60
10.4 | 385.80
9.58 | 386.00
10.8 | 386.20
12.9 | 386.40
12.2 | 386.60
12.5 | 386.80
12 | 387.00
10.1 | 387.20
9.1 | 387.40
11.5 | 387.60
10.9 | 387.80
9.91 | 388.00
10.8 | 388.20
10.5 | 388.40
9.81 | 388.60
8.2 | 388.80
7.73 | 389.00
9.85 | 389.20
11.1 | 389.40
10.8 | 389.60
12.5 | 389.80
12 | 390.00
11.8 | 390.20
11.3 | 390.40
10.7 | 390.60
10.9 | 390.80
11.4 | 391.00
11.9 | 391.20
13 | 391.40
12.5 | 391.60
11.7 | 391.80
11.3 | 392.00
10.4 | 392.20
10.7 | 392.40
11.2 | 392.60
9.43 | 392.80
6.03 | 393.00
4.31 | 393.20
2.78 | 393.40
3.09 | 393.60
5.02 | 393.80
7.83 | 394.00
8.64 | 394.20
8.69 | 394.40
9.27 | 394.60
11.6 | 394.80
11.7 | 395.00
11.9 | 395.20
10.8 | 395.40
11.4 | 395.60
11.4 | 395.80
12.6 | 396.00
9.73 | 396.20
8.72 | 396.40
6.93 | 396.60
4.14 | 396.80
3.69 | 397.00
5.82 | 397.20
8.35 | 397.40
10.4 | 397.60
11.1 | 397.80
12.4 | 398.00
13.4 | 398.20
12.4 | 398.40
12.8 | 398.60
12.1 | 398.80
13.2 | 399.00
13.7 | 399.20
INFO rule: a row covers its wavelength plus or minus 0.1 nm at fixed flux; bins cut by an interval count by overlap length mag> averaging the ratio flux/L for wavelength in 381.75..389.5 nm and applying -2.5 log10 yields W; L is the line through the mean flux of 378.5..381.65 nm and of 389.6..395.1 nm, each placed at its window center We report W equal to 0.04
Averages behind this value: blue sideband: 11.2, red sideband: 9.71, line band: 10.1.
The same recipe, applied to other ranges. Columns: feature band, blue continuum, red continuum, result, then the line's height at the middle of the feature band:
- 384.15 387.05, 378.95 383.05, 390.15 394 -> -0.128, 10.2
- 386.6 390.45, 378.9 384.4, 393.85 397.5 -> -0.125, 9.52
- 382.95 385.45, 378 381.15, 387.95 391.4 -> 0.182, 11.1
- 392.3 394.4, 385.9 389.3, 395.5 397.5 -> 0.284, 9.06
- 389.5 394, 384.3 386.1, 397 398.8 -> 0.129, 10.9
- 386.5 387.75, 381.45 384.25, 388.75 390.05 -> -0.145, 9.82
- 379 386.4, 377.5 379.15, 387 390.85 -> 0.093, 11.3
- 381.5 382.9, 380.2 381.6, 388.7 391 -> 0.187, 12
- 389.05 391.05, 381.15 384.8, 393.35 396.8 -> -0.214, 9.15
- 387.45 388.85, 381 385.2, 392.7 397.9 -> -0.120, 9.19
